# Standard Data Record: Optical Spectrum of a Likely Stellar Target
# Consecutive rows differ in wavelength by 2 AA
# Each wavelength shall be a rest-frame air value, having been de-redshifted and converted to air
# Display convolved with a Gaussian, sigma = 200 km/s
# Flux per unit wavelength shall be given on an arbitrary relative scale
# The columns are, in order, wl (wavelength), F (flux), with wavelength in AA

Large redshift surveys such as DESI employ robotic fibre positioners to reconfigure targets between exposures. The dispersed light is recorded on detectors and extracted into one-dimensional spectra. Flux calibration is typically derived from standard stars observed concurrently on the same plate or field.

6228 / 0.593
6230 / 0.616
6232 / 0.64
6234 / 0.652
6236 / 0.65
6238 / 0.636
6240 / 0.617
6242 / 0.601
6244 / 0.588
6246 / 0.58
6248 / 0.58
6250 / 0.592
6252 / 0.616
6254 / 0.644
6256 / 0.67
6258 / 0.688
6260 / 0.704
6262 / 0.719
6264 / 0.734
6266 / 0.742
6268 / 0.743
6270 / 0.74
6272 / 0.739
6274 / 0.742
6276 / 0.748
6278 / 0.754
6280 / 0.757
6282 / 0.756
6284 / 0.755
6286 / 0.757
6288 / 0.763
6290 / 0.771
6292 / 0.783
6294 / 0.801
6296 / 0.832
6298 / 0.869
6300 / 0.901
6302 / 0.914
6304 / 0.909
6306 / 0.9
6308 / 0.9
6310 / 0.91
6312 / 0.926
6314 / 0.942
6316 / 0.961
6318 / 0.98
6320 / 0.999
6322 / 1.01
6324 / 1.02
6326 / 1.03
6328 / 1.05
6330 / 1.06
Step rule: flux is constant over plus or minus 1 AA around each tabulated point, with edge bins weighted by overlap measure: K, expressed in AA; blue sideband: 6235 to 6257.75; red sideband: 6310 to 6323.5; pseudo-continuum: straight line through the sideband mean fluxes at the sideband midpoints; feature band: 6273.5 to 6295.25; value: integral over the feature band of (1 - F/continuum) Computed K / 1.1 AA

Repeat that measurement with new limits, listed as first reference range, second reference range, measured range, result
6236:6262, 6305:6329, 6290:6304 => 0.35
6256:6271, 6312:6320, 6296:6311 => 0.13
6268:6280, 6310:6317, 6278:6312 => 0.74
